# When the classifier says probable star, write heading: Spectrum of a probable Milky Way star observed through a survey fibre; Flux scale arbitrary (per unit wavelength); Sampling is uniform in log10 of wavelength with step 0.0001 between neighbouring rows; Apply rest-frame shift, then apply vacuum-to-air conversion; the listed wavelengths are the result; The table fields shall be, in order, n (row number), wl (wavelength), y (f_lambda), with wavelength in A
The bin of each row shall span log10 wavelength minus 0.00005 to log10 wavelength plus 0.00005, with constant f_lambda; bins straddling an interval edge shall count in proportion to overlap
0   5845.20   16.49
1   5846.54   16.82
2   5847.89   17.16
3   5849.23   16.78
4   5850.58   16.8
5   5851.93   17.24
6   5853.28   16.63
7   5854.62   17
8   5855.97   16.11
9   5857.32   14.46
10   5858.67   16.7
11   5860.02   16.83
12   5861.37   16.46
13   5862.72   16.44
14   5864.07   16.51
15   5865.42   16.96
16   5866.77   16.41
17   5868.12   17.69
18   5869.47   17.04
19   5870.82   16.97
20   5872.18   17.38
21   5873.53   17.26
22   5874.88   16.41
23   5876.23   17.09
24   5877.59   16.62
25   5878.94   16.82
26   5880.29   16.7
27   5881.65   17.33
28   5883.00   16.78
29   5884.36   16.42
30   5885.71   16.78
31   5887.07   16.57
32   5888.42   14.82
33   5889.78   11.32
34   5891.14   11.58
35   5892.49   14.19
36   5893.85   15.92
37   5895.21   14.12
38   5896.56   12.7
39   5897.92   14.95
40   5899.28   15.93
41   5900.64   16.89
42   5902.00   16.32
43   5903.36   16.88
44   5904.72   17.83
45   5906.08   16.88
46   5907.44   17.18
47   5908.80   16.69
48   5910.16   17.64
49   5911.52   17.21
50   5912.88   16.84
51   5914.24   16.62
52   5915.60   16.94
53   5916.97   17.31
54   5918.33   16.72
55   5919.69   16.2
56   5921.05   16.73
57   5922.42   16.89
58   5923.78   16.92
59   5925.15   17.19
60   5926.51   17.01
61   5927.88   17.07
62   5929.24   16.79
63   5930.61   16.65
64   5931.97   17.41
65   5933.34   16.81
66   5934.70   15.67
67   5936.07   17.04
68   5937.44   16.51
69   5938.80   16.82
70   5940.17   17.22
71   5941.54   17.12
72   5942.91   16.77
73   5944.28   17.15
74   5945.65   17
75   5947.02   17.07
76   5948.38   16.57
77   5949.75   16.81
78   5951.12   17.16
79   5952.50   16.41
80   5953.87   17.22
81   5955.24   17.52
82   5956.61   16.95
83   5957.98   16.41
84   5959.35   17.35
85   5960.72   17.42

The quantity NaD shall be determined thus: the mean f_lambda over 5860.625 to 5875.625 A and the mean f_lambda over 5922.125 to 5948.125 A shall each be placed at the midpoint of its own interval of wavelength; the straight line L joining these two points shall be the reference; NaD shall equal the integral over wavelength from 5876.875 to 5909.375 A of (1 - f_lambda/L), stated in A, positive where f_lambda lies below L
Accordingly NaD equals 2.2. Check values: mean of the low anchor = 16.9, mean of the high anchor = 16.9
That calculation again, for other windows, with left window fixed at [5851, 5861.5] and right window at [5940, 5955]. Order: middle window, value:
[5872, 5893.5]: 1.0 A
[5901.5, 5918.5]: -0.3 A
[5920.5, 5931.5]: -0.1 A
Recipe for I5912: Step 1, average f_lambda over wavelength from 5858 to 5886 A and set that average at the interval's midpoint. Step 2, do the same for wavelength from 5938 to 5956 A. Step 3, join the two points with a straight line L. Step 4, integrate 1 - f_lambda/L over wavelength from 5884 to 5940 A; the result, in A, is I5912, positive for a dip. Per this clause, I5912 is 2.3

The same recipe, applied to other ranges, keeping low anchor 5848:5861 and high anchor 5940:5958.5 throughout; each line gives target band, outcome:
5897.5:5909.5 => 0.1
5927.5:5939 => 0.1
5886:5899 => 2.0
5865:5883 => -0.4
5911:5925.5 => 0.0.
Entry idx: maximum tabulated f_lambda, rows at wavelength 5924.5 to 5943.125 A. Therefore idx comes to 17.41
